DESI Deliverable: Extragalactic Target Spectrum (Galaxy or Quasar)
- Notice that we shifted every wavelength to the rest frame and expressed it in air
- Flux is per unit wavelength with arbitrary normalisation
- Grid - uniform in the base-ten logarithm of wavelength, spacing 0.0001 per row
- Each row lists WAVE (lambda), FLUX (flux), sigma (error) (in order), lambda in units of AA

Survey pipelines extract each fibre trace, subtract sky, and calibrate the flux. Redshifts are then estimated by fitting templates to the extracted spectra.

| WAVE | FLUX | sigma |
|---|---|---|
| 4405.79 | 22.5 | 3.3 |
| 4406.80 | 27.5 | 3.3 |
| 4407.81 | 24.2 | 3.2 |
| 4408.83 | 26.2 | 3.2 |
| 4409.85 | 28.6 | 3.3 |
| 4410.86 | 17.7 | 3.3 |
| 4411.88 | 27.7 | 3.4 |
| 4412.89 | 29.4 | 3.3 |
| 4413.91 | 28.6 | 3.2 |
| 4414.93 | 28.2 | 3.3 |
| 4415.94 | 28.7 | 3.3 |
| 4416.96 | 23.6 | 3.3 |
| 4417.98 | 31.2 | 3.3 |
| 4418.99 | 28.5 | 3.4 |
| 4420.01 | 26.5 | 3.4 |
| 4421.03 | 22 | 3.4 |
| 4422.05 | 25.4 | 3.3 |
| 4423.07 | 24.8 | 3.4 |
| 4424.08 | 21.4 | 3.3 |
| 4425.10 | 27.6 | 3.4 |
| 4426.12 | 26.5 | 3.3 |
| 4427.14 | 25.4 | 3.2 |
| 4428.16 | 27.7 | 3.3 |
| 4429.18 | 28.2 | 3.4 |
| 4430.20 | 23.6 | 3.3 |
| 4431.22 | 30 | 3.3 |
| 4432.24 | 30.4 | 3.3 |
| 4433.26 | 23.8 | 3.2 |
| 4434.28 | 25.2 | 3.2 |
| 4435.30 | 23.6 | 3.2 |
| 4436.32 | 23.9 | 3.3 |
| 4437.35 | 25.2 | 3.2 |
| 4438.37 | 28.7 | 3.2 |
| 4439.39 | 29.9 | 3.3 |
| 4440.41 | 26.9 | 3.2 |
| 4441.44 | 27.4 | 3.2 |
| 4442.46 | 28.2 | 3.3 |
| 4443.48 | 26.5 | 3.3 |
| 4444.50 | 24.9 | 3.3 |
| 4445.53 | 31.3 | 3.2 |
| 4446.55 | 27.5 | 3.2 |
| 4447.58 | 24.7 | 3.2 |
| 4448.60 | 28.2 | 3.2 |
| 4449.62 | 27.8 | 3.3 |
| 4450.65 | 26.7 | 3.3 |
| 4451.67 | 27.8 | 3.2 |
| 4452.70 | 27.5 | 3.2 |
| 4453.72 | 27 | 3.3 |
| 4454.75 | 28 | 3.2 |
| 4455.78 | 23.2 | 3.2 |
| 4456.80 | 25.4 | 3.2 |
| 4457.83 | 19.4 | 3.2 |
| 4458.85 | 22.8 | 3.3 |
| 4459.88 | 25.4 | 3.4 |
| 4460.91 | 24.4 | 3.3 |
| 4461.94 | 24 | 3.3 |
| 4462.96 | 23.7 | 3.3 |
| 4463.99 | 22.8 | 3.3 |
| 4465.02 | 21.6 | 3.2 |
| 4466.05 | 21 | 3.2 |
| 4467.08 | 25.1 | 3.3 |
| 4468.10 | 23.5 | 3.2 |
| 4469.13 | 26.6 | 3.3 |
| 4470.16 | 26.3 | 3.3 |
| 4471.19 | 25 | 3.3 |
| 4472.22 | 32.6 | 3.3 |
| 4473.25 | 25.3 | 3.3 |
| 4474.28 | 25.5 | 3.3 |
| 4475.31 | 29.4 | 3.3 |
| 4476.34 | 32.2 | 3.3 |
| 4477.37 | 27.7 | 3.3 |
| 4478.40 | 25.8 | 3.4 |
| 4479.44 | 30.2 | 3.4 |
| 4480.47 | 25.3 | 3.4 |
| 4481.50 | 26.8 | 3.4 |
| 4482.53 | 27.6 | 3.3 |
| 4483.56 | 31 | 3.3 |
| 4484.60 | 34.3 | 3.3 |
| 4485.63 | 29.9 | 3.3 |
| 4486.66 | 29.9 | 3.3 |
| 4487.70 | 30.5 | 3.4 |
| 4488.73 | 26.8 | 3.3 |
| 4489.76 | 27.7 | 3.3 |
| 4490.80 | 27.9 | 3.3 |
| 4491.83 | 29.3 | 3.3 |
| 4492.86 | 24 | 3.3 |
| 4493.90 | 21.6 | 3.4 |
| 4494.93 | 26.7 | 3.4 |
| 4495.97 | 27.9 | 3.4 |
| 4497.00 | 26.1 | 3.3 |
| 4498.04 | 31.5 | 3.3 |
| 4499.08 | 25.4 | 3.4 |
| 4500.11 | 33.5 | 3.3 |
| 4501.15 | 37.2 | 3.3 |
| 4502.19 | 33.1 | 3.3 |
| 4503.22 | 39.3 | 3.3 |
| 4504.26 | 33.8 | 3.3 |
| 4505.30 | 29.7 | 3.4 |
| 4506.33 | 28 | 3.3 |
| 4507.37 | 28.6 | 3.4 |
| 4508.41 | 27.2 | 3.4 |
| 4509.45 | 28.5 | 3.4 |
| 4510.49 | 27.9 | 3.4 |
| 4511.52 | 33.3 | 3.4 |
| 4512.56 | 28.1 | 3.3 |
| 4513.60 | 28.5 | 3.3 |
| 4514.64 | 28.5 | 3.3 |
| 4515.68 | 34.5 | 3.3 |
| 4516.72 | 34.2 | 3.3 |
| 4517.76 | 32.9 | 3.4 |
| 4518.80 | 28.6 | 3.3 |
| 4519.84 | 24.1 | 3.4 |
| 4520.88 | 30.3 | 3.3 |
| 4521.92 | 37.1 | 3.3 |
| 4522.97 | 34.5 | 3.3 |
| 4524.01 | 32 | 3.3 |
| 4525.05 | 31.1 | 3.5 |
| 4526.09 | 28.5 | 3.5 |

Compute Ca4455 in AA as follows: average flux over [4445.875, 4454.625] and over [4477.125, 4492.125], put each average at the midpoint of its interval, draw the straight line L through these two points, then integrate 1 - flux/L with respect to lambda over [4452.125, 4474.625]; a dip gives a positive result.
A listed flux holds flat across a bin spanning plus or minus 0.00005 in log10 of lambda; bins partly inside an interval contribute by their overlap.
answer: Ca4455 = 2.4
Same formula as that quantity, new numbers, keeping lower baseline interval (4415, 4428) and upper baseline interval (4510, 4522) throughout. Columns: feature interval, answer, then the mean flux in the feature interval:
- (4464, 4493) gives 1.34 AA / 27.4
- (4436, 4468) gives 2.08 AA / 25.7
